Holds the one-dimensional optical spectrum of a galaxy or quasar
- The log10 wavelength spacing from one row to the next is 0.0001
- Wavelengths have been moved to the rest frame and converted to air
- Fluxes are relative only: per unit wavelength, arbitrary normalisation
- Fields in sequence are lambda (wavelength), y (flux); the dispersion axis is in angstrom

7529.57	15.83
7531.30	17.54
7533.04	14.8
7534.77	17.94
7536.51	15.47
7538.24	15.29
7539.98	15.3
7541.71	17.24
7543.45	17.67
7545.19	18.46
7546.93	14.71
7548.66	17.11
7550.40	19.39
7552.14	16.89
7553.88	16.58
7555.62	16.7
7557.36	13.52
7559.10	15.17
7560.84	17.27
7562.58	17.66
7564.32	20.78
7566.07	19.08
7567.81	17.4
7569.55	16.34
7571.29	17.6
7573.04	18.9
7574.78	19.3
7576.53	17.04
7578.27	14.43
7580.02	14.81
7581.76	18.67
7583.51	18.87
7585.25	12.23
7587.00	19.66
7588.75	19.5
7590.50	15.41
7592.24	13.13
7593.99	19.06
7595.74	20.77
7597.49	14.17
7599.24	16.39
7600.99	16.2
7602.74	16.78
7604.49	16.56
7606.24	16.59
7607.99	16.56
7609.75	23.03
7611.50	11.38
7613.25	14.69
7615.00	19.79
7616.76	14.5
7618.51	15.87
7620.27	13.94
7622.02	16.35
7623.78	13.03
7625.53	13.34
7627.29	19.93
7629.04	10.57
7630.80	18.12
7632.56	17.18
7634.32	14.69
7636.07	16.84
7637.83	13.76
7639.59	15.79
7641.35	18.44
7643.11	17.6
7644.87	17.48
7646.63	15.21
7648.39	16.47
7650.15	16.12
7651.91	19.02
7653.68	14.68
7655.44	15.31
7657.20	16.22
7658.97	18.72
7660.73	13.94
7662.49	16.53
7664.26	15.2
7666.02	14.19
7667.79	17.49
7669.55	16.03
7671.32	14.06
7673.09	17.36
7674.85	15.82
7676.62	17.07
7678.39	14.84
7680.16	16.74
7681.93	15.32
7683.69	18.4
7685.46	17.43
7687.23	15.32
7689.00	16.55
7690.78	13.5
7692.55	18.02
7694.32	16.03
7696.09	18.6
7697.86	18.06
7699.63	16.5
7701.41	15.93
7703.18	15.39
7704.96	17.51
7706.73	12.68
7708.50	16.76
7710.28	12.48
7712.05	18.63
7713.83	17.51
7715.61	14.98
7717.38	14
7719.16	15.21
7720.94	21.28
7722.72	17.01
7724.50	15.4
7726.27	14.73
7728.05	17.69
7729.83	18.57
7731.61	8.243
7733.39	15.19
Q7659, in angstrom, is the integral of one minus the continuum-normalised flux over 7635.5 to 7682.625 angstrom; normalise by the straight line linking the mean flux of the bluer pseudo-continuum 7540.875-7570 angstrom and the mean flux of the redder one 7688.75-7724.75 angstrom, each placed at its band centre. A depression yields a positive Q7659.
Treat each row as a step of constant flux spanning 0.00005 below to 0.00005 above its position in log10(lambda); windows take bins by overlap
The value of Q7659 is 1.2 angstrom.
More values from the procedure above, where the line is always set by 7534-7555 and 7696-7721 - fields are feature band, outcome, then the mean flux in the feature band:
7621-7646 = 0.8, 15.9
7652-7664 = 0.2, 16.1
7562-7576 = -1.4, 18.4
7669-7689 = 0.0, 16.2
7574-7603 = -0.3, 16.8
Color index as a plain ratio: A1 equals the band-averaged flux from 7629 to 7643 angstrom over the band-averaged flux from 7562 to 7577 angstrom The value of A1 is 0.9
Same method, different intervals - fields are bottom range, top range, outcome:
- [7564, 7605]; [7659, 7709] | 0.94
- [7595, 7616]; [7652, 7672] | 0.94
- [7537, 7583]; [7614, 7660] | 0.94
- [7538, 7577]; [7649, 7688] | 0.94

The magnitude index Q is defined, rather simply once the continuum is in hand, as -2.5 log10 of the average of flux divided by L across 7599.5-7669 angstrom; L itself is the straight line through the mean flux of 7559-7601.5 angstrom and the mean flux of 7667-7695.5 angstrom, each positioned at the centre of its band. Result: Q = 0.04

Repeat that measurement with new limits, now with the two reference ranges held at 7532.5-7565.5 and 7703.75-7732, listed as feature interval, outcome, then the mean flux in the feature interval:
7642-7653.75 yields -0.036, 16.8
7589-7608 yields -0.006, 16.6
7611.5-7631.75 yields 0.076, 15.3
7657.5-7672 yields 0.026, 15.8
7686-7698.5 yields -0.035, 16.6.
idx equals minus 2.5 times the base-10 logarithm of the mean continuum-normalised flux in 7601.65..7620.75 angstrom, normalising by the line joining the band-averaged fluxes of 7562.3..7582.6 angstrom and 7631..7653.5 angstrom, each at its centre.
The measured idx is 0.04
